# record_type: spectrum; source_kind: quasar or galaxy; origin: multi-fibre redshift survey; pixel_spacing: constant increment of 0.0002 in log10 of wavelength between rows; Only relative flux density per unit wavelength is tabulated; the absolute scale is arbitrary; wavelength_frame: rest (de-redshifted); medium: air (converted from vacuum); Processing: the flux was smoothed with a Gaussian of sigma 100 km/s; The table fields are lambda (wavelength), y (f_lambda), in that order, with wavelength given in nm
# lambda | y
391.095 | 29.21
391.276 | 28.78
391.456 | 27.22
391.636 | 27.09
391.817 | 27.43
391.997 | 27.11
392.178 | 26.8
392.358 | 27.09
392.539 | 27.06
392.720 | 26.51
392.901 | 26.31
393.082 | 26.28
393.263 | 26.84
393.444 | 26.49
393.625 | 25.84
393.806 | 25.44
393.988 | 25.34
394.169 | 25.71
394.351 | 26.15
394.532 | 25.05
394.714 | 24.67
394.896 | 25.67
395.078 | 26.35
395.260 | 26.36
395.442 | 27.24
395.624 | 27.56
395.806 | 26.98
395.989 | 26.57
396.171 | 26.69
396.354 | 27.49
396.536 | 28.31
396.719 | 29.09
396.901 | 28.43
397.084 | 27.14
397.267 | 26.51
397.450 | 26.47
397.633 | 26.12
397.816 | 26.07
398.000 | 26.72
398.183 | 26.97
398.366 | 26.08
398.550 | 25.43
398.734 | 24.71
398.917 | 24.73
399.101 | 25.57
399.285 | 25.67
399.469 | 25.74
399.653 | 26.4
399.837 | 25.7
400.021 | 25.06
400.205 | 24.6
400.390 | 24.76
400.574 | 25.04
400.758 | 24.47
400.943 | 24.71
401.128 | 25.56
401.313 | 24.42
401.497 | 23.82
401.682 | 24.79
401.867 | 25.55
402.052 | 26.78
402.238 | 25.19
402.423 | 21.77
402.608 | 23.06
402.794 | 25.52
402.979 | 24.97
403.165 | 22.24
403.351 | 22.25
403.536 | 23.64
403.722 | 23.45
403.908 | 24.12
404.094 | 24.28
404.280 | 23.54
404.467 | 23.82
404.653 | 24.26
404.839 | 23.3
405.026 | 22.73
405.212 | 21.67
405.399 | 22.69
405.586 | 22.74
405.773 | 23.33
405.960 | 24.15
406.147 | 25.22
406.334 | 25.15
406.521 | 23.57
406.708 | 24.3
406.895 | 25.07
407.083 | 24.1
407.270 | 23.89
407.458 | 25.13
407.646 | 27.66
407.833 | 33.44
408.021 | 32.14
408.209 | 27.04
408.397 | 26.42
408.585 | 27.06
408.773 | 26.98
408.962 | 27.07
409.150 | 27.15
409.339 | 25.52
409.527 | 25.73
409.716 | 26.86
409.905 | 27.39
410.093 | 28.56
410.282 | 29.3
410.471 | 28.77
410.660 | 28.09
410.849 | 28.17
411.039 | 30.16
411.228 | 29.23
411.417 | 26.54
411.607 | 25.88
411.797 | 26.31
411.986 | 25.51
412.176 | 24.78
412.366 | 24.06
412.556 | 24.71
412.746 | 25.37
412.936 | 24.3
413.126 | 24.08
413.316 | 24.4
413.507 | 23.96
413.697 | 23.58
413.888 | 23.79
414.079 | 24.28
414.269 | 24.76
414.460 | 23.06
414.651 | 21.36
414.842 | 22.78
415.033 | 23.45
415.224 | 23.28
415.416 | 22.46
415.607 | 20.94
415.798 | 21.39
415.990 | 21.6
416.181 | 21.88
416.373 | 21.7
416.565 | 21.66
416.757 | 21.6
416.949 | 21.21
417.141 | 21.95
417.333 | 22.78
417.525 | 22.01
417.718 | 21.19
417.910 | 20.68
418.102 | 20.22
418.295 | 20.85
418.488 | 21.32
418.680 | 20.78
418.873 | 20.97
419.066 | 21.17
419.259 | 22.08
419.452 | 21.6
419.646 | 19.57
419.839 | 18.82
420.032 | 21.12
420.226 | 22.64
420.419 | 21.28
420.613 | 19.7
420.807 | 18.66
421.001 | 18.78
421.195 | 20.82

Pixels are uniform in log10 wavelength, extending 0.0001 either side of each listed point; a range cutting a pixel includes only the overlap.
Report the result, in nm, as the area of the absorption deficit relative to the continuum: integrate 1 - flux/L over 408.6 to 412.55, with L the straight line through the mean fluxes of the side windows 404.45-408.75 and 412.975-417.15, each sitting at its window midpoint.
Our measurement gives -0.49 nm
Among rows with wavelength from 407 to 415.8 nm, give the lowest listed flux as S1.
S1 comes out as 20.94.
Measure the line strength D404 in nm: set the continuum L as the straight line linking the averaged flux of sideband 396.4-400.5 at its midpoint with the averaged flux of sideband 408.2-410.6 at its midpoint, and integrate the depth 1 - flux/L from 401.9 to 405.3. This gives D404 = 0.38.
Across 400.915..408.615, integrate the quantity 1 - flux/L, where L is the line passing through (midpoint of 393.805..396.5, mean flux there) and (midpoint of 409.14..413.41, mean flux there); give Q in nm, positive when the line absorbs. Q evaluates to 0.50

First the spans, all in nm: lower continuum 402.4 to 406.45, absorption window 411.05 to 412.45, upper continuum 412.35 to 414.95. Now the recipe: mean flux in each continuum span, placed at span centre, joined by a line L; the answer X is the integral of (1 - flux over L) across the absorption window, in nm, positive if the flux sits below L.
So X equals -0.15 nm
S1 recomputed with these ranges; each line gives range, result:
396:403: 21.77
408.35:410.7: 25.52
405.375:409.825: 22.69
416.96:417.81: 21.19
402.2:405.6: 21.67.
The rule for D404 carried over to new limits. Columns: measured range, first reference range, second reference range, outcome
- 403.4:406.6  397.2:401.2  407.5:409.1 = 0.436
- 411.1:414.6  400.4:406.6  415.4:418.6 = -0.419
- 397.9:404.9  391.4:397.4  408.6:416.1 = 0.384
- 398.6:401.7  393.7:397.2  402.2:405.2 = -0.021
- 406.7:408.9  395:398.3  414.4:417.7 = -0.262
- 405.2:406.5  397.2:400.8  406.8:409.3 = 0.150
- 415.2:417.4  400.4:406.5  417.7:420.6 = -0.035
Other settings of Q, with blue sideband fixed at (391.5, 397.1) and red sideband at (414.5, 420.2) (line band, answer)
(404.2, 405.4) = 0.06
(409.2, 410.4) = -0.21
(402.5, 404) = 0.06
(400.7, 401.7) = 0.02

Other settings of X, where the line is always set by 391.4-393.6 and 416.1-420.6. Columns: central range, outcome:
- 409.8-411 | -0.29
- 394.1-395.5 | 0.02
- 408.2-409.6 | -0.20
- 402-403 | 0.01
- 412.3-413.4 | -0.10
